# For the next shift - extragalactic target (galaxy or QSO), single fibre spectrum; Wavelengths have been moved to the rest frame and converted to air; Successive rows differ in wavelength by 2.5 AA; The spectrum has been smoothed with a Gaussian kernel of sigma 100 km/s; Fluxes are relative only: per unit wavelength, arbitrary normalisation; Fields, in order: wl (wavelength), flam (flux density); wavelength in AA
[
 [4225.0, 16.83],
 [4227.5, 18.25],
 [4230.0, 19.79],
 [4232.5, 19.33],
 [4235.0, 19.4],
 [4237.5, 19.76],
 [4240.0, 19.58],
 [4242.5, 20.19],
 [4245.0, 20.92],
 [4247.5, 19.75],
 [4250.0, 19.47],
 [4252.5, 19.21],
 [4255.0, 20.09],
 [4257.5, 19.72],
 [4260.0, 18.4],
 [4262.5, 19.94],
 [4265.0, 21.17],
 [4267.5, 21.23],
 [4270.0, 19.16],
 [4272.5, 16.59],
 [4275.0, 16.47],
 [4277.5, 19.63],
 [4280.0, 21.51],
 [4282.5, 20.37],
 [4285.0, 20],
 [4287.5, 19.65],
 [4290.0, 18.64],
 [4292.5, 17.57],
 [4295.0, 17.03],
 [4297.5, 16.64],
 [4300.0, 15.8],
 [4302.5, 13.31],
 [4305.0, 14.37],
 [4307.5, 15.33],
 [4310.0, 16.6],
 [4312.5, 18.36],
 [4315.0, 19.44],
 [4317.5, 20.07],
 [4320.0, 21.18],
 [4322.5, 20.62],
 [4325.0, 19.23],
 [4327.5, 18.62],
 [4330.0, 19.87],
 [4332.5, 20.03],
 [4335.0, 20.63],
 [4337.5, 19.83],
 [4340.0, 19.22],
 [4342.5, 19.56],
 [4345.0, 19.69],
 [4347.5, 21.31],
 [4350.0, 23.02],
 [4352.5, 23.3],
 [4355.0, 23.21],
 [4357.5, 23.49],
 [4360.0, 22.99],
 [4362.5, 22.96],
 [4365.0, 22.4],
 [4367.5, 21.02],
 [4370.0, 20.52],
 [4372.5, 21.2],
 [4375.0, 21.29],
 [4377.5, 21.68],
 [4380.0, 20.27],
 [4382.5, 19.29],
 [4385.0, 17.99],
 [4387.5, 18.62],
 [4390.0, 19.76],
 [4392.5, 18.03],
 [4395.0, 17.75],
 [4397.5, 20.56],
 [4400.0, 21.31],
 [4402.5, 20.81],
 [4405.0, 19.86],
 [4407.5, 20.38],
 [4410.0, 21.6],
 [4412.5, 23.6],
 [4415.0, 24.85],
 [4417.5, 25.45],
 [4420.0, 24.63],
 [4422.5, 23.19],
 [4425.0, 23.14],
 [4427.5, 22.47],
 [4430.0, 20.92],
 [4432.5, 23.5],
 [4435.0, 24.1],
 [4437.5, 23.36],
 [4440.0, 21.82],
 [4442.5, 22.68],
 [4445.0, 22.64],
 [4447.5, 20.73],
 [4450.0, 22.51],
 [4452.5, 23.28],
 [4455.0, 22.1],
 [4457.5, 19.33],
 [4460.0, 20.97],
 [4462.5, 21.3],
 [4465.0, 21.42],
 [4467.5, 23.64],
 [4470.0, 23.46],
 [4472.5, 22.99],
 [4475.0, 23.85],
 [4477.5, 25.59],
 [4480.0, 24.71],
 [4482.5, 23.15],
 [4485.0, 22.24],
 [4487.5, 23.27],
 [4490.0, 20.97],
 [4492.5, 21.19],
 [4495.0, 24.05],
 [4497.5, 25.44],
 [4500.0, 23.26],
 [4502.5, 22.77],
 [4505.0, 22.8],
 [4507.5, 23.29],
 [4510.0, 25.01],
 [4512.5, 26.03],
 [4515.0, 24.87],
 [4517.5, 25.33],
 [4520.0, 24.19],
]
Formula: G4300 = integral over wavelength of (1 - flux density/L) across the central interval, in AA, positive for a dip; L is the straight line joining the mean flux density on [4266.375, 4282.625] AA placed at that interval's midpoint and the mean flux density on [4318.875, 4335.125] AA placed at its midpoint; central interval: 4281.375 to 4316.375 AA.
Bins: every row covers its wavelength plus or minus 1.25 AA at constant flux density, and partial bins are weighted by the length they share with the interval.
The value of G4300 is 3.9 AA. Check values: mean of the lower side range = 19.2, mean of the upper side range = 20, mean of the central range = 17.4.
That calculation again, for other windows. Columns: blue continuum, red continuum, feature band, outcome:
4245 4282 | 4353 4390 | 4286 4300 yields 1.6 AA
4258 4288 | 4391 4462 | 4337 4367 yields -1.4 AA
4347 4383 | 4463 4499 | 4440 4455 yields 0.4 AA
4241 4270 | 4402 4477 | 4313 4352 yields 1.6 AA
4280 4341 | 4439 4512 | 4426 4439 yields -0.7 AA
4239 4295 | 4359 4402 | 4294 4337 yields 3.9 AA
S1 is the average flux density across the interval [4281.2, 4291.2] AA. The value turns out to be 19.7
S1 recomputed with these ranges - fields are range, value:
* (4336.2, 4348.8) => 19.9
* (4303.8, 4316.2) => 16.8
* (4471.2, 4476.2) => 23.4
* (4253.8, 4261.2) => 19.4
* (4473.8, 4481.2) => 24.7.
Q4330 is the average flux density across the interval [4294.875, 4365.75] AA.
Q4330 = 19.6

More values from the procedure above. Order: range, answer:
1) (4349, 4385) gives 21.8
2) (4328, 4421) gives 21.1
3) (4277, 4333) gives 18.4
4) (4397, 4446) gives 22.6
